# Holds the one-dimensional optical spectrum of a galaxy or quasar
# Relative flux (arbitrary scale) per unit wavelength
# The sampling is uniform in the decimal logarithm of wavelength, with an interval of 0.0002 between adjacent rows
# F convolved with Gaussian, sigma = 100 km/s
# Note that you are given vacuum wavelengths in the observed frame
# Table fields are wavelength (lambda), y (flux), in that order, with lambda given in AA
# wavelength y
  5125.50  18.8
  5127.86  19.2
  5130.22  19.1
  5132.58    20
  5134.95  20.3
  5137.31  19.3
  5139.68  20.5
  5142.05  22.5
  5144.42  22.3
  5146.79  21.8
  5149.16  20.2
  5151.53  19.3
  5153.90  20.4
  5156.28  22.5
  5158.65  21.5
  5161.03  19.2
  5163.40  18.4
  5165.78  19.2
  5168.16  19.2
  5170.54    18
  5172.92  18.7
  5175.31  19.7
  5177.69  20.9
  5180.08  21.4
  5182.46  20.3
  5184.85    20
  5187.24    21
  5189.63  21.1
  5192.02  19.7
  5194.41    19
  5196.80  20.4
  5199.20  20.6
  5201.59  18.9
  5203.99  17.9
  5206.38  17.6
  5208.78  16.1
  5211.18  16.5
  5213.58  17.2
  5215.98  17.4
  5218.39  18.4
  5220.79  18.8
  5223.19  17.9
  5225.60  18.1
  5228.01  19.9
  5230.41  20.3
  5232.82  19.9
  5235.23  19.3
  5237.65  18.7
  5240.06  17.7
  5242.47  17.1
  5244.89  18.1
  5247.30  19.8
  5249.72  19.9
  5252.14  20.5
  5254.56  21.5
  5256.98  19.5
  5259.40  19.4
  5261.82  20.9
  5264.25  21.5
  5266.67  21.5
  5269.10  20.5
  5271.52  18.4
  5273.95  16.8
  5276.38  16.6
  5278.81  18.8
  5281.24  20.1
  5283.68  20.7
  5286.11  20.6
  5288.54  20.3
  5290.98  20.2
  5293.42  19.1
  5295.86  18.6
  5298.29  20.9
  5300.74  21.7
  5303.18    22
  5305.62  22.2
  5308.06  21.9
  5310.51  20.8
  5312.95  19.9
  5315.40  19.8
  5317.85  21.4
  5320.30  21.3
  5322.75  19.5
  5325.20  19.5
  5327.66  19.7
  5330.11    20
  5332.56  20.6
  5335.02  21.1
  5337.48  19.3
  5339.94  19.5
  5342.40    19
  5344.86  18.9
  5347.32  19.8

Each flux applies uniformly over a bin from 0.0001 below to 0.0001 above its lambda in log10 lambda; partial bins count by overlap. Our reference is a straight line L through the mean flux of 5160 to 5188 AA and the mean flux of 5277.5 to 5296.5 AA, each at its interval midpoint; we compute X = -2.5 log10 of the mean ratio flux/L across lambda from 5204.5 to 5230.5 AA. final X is 0.10 mag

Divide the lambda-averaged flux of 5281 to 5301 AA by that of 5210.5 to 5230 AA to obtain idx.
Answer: 1.11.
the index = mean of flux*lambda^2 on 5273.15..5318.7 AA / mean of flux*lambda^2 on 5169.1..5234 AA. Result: 1.09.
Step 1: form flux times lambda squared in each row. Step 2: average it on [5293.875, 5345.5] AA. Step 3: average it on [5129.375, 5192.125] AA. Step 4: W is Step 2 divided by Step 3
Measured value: 1.07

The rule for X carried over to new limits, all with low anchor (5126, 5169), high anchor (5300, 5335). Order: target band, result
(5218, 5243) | 0.094 mag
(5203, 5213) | 0.198 mag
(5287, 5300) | 0.041 mag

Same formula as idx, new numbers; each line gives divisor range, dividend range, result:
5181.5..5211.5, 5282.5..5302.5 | 1.06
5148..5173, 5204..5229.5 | 0.90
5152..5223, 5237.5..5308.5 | 1.03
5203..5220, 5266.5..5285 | 1.10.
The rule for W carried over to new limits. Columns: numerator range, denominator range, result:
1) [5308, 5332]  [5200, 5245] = 1.16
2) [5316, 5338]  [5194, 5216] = 1.17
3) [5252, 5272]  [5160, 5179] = 1.11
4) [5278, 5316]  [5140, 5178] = 1.07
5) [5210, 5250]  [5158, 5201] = 0.95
